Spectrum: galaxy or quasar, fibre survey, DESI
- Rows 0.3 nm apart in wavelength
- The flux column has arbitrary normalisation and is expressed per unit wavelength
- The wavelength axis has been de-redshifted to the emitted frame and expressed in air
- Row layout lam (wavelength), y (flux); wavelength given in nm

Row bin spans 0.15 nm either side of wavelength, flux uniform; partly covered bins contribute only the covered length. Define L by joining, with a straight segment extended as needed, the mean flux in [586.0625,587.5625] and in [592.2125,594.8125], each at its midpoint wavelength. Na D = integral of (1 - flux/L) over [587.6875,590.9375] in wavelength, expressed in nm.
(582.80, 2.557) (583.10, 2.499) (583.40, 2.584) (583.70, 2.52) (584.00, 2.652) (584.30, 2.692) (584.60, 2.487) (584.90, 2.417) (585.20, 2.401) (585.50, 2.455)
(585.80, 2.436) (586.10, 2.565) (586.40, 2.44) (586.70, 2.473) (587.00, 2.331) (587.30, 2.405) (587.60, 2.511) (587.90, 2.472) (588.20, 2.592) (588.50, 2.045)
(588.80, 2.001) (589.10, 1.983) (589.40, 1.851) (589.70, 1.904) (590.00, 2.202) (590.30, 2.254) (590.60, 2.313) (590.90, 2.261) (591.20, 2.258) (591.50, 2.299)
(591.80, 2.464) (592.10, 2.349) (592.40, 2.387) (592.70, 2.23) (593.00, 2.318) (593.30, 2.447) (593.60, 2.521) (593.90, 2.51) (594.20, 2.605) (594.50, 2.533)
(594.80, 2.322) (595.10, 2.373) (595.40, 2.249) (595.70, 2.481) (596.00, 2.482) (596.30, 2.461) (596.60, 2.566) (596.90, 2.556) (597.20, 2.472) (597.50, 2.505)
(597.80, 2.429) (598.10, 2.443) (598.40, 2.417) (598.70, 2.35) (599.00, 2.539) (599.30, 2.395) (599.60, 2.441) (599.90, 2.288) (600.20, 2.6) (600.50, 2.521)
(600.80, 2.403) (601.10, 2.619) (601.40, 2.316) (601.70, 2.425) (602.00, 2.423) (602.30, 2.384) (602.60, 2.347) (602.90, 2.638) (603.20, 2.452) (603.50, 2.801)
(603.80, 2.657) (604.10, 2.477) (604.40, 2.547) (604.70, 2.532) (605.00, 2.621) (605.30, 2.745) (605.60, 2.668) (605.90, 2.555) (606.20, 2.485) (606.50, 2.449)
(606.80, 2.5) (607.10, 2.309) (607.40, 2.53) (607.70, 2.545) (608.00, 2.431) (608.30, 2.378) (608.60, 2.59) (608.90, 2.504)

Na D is 0.35 nm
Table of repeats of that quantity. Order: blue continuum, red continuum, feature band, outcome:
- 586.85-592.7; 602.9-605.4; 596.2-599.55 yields -0.020 nm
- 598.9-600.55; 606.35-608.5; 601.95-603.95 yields -0.064 nm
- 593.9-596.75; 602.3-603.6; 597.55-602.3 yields 0.114 nm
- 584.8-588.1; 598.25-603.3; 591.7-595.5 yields 0.057 nm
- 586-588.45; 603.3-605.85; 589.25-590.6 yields 0.217 nm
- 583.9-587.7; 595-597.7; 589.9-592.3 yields 0.162 nm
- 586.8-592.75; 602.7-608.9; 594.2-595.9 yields -0.045 nm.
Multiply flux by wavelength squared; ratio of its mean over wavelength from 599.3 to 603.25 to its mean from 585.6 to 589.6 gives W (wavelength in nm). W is 1.11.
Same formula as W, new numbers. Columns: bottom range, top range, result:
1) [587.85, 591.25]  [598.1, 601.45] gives 1.17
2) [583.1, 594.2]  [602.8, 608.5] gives 1.14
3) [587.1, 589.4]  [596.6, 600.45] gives 1.13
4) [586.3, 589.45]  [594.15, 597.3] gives 1.10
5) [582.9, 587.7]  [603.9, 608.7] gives 1.09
